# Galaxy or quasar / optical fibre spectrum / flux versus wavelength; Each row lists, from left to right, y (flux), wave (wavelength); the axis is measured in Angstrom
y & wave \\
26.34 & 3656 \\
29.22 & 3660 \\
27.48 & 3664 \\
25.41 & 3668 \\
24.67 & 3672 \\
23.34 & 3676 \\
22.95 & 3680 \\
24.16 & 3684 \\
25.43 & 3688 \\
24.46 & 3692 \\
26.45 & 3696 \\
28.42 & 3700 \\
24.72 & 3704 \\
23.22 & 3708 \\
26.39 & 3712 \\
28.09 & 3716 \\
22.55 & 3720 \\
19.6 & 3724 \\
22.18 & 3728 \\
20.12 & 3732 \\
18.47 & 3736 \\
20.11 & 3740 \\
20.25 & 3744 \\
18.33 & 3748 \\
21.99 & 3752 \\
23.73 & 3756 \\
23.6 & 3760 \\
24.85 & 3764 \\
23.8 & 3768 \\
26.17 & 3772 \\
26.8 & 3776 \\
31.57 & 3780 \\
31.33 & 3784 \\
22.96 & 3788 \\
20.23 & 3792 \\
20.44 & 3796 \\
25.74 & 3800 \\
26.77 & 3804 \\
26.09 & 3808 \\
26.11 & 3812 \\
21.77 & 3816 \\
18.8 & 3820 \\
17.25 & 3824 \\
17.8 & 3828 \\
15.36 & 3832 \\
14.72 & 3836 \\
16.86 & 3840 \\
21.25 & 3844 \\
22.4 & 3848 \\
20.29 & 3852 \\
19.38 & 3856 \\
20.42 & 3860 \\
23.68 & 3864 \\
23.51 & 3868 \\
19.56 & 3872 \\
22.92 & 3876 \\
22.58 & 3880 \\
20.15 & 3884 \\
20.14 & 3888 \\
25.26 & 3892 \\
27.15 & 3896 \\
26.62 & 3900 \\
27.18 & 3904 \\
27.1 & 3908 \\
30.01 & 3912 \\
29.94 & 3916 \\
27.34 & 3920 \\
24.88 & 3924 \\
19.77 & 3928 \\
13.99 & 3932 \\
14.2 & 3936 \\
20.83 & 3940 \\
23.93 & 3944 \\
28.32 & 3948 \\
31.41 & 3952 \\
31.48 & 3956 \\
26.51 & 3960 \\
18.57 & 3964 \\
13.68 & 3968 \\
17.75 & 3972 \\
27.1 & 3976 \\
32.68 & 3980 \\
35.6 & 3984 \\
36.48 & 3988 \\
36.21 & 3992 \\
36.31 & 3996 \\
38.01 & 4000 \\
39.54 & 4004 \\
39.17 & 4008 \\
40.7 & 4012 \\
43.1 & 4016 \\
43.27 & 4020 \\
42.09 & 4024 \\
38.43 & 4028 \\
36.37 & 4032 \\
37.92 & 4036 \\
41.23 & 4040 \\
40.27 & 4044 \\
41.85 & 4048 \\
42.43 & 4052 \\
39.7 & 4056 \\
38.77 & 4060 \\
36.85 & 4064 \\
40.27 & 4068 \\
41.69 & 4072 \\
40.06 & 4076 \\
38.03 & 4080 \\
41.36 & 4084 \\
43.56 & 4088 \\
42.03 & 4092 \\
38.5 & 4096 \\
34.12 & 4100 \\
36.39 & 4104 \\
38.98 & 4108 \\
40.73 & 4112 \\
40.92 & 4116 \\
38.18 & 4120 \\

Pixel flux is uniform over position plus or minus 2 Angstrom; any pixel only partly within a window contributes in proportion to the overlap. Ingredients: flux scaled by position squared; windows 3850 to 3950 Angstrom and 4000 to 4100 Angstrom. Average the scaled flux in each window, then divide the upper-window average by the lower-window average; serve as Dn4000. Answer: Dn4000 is 1.9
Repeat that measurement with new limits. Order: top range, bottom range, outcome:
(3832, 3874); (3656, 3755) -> 0.91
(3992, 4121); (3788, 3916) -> 1.97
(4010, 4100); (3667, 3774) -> 2.04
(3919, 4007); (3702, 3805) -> 1.29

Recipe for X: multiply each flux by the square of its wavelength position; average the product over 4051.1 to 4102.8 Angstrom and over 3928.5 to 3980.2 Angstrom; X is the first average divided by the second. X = 1.86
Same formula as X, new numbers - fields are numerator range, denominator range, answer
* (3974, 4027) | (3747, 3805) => 1.72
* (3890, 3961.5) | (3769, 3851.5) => 1.20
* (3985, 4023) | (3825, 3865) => 2.23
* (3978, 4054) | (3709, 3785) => 1.90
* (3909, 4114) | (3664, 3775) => 1.69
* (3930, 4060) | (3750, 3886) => 1.62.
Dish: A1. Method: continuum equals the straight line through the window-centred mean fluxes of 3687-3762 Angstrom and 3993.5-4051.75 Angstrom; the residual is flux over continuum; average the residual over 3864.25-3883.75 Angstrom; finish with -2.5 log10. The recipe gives 0.38 mag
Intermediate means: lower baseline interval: 23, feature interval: 22.1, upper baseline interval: 39.9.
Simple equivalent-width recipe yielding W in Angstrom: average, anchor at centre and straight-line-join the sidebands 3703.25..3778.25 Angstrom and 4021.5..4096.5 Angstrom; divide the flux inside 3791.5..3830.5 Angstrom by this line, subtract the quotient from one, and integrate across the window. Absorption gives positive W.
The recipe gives 6.7 Angstrom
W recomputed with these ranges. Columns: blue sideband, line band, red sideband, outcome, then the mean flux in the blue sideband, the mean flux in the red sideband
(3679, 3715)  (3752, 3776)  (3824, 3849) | -3.05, 25.3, 17.8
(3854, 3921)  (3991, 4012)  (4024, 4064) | -1.61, 24.2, 39.6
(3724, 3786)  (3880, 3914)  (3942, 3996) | 1.53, 23.4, 28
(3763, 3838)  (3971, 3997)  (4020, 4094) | 2.45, 23.1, 40.2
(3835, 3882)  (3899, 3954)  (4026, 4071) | 5.33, 20.8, 39.5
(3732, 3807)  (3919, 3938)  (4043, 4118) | 7.27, 23.7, 39.8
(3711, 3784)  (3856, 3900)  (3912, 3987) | 2.98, 23.4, 24.6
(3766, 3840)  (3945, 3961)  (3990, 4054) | 2.41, 22.8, 39.8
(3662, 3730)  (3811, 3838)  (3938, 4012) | 8.49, 24.7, 29.9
